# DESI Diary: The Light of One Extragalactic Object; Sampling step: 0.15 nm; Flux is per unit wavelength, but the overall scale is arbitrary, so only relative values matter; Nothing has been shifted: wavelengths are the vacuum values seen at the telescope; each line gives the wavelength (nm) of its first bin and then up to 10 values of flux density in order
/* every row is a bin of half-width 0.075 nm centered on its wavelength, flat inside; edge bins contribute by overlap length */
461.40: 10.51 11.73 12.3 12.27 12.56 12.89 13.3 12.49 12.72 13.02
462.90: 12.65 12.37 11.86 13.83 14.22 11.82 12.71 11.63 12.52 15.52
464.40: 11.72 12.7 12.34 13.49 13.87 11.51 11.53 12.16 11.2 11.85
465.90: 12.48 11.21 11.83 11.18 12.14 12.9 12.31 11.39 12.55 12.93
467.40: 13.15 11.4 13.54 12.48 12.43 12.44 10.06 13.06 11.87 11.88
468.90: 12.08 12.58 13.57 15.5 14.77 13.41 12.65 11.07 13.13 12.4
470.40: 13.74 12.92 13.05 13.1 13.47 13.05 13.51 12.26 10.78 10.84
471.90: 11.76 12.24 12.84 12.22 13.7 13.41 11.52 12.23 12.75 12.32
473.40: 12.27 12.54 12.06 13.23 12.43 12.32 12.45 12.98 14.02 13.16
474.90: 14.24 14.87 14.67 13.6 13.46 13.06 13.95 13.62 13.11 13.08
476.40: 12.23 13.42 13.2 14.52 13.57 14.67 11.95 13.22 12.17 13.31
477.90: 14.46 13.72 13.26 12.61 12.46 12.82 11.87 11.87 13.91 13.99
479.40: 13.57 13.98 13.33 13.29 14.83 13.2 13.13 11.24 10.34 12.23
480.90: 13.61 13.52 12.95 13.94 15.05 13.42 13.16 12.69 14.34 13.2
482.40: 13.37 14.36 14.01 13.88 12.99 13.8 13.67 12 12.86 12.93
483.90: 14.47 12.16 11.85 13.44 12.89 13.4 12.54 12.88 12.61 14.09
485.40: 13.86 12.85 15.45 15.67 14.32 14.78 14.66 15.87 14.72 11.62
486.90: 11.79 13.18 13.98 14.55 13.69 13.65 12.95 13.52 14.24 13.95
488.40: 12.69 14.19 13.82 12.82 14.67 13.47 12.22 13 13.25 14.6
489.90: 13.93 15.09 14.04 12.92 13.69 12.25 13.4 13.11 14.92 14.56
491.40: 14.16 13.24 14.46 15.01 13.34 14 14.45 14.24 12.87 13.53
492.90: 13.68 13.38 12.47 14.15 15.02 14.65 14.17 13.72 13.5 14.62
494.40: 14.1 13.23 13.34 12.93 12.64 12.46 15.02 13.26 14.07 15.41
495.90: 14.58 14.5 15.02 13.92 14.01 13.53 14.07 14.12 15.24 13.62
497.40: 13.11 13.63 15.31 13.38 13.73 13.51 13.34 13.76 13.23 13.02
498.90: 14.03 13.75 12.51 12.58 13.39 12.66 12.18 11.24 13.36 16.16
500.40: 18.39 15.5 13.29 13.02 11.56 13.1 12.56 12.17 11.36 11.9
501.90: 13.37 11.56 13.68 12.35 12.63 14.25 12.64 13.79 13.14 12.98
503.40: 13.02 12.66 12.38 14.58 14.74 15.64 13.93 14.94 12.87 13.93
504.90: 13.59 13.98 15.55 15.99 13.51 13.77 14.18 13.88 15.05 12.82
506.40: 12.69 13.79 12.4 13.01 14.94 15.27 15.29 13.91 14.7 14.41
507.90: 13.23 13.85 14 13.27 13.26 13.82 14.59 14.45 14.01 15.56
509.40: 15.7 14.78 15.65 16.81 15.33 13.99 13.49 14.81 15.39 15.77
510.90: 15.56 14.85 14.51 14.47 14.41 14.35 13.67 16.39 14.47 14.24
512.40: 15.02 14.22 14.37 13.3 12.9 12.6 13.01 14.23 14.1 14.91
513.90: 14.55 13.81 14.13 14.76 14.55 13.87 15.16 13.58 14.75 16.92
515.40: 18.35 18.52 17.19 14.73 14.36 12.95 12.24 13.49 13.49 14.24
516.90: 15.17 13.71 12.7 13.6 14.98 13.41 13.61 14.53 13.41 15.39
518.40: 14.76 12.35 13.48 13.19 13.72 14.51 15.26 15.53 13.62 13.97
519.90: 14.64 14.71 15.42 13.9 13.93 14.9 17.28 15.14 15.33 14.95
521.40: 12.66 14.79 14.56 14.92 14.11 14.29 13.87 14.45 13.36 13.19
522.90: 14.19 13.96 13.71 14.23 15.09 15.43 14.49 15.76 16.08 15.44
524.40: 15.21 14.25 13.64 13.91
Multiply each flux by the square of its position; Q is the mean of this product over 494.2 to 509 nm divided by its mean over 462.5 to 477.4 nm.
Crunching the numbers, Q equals 1.2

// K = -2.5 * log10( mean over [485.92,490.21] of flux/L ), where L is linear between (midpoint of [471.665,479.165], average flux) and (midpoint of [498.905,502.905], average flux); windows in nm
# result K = -0.06 mag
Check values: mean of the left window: 13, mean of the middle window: 13.8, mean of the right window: 13.1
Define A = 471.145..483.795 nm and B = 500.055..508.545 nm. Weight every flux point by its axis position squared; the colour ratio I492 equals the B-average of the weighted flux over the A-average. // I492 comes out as 1.17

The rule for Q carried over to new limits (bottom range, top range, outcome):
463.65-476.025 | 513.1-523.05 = 1.38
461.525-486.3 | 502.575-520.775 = 1.29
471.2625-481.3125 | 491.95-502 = 1.14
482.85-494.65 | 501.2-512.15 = 1.10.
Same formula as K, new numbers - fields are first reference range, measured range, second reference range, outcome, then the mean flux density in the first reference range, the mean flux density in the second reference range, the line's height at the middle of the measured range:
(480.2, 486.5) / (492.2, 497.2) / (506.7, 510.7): -0.002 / 13.4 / 14.5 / 13.9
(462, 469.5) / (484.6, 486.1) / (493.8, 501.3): -0.041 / 12.5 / 13.7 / 13.3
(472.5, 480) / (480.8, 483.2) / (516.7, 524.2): -0.023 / 13.2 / 14.4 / 13.3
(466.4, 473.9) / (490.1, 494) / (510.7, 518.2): -0.026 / 12.6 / 14.4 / 13.5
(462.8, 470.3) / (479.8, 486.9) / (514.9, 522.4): -0.022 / 12.5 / 14.5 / 13.2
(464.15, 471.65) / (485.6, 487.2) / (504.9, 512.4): -0.060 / 12.6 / 14.4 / 13.4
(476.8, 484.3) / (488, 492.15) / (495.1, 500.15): -0.021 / 13.2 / 13.7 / 13.5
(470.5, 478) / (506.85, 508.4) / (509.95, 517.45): 0.002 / 13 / 14.5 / 14.3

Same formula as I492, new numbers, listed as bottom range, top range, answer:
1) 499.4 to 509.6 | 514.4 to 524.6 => 1.12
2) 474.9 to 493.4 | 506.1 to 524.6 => 1.21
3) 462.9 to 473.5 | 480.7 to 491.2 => 1.17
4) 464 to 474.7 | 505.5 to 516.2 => 1.37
